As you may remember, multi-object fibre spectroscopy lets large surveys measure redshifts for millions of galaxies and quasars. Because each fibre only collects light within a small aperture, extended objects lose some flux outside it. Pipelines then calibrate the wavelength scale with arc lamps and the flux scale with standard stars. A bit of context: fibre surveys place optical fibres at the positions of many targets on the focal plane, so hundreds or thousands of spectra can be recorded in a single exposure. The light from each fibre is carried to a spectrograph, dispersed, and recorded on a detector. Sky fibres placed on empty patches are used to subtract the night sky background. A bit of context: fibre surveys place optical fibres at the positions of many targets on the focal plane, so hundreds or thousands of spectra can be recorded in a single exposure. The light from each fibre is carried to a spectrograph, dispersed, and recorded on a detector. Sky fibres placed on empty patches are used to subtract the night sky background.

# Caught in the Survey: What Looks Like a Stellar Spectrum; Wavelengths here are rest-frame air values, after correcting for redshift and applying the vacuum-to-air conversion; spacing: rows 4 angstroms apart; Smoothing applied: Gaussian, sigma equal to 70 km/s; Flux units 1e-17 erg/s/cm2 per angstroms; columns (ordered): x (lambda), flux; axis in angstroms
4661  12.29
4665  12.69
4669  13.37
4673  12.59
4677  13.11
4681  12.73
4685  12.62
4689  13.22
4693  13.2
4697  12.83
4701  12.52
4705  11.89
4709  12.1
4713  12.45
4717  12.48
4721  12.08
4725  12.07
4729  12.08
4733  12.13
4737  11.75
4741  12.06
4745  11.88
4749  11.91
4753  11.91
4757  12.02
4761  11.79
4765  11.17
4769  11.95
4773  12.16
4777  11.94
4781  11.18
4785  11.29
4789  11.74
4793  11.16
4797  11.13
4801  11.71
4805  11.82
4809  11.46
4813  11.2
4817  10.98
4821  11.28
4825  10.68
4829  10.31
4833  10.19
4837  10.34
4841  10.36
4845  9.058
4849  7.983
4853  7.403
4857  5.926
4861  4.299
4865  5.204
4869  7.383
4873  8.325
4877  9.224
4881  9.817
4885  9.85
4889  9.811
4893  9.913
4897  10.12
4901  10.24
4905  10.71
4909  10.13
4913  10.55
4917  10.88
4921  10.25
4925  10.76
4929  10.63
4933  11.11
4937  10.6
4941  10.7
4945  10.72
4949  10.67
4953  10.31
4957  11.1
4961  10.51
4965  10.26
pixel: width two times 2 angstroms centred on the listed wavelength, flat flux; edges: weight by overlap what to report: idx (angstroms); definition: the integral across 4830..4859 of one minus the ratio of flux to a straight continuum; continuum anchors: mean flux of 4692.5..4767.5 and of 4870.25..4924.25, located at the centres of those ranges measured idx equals 5.0 angstroms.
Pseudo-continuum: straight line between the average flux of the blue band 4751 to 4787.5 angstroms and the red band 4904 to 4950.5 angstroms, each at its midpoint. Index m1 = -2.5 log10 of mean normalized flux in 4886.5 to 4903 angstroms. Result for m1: 0.088 mag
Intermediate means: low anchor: 11.7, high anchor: 10.6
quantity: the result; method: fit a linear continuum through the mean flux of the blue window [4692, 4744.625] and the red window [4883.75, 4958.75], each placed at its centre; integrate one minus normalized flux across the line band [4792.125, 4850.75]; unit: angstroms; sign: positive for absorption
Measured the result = 3.7 angstroms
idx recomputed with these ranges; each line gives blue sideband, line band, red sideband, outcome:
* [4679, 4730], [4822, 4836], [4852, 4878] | -4.3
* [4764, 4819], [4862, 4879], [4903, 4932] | 5.6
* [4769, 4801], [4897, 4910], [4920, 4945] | 0.6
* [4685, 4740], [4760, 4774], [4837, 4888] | -1.2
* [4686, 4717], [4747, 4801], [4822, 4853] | -2.8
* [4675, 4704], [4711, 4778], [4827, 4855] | -2.4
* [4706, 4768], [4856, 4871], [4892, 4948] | 7.2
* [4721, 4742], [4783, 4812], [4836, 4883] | -4.6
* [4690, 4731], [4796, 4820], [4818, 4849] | -1.7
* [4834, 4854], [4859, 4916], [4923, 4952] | 5.4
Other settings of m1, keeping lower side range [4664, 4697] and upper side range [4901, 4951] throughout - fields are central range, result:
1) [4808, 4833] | 0.070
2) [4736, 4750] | 0.040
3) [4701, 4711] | 0.053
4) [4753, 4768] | 0.043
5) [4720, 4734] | 0.037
